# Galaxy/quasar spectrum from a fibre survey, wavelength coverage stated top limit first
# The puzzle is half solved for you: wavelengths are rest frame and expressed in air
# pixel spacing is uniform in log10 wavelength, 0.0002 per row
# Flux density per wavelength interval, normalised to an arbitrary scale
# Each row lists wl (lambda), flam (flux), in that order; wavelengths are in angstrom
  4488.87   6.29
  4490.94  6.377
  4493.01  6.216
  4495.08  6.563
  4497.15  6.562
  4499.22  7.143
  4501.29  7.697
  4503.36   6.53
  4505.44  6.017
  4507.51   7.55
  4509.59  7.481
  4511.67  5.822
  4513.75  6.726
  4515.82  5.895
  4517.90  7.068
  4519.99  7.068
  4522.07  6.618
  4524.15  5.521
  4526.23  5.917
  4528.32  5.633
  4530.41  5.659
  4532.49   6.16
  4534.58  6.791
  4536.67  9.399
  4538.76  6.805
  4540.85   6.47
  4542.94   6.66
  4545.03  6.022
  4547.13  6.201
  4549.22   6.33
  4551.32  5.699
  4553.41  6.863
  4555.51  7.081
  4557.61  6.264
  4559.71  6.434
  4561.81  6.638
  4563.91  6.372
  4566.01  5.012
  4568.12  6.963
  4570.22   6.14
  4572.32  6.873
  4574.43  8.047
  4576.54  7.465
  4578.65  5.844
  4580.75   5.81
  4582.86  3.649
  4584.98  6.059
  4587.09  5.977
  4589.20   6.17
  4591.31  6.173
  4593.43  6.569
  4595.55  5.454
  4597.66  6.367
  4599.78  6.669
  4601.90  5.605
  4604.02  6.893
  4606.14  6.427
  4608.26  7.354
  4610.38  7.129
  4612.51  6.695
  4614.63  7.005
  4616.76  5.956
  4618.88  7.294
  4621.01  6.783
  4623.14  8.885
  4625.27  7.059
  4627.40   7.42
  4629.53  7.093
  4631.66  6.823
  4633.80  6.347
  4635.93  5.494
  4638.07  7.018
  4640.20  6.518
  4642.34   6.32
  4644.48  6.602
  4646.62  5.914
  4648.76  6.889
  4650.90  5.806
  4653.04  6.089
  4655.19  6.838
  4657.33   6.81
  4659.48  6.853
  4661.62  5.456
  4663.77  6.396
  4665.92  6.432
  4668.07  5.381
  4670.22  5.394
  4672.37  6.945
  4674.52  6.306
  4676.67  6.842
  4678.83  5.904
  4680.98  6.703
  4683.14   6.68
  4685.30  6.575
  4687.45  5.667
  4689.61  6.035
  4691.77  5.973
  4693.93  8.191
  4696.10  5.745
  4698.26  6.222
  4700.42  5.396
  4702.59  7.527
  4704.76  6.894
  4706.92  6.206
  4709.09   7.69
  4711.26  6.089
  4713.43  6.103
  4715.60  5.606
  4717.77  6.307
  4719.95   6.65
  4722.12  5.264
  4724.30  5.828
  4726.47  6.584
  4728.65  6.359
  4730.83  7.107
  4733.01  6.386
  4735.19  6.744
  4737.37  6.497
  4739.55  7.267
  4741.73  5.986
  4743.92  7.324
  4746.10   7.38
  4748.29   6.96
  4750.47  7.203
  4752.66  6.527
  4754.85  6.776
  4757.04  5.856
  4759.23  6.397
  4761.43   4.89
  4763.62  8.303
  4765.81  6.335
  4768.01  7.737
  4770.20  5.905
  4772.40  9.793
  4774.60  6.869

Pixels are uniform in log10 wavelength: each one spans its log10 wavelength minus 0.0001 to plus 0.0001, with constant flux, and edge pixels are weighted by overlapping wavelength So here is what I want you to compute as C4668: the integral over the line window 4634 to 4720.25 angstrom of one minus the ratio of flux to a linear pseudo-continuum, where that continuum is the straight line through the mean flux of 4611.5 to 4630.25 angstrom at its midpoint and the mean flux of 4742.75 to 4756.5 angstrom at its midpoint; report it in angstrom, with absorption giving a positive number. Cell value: 8.6 angstrom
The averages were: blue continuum 7.14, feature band 6.36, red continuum 6.98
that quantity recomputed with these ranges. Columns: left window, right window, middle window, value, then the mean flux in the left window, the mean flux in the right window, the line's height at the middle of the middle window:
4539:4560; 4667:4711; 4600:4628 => -2.33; 6.42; 6.41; 6.41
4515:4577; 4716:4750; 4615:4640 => -1.40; 6.53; 6.57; 6.55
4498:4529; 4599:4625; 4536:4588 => 2.45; 6.59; 6.9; 6.74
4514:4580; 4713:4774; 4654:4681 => 1.18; 6.51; 6.65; 6.6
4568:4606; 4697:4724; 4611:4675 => -2.95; 6.25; 6.31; 6.28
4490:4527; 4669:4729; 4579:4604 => 2.25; 6.6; 6.34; 6.49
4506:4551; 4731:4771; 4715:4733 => 1.21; 6.54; 6.71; 6.69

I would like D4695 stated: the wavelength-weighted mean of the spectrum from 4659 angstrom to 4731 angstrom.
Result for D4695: 6.32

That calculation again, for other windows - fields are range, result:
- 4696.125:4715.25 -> 6.44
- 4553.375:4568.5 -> 6.4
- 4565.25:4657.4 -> 6.51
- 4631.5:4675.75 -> 6.31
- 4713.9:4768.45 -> 6.55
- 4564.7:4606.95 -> 6.21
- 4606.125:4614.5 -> 6.97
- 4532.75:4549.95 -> 6.81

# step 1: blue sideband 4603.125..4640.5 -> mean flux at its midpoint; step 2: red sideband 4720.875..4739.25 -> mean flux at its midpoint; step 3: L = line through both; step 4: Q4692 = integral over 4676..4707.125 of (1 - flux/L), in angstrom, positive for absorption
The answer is 0.6 angstrom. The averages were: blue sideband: 6.91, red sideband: 6.39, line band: 6.44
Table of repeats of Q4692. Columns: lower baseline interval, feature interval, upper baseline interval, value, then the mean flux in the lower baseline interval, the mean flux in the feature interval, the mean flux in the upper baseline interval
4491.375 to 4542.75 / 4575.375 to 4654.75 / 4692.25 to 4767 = 1.3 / 6.64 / 6.48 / 6.54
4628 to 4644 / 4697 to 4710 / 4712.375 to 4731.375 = -0.8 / 6.55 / 6.63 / 6.17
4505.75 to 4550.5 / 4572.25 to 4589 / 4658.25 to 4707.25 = 0.8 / 6.55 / 6.17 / 6.34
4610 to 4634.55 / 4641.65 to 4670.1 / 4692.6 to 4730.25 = 2.3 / 7.05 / 6.26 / 6.4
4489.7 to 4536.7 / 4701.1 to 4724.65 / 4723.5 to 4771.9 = 1.1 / 6.57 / 6.38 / 6.7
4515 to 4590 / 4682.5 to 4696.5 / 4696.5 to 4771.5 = 0.1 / 6.38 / 6.43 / 6.54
